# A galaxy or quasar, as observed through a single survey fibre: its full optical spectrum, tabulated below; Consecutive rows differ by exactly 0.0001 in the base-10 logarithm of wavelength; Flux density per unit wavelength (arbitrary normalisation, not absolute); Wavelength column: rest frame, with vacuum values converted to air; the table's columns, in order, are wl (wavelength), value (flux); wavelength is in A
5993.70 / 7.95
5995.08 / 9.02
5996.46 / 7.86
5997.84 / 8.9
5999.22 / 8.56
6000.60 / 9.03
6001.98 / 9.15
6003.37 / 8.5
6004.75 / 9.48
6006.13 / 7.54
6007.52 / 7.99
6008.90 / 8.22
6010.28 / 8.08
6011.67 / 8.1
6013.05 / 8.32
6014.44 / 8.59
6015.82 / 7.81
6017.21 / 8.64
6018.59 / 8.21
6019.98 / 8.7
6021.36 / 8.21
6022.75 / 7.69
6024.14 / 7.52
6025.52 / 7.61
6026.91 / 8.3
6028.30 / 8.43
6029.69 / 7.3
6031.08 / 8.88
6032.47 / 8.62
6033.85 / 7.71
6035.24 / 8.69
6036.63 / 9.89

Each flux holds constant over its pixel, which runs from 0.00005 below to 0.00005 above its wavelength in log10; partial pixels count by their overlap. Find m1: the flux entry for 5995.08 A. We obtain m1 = 9.02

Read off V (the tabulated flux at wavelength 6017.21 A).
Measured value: 8.64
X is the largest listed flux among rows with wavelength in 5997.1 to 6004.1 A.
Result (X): 9.15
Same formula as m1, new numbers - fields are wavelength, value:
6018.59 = 8.21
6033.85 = 7.71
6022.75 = 7.69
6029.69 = 7.3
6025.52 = 7.61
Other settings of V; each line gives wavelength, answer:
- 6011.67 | 8.1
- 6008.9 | 8.22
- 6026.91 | 8.3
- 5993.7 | 7.95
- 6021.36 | 8.21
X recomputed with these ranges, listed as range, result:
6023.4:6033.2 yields 8.88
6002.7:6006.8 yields 9.48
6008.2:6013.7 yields 8.32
